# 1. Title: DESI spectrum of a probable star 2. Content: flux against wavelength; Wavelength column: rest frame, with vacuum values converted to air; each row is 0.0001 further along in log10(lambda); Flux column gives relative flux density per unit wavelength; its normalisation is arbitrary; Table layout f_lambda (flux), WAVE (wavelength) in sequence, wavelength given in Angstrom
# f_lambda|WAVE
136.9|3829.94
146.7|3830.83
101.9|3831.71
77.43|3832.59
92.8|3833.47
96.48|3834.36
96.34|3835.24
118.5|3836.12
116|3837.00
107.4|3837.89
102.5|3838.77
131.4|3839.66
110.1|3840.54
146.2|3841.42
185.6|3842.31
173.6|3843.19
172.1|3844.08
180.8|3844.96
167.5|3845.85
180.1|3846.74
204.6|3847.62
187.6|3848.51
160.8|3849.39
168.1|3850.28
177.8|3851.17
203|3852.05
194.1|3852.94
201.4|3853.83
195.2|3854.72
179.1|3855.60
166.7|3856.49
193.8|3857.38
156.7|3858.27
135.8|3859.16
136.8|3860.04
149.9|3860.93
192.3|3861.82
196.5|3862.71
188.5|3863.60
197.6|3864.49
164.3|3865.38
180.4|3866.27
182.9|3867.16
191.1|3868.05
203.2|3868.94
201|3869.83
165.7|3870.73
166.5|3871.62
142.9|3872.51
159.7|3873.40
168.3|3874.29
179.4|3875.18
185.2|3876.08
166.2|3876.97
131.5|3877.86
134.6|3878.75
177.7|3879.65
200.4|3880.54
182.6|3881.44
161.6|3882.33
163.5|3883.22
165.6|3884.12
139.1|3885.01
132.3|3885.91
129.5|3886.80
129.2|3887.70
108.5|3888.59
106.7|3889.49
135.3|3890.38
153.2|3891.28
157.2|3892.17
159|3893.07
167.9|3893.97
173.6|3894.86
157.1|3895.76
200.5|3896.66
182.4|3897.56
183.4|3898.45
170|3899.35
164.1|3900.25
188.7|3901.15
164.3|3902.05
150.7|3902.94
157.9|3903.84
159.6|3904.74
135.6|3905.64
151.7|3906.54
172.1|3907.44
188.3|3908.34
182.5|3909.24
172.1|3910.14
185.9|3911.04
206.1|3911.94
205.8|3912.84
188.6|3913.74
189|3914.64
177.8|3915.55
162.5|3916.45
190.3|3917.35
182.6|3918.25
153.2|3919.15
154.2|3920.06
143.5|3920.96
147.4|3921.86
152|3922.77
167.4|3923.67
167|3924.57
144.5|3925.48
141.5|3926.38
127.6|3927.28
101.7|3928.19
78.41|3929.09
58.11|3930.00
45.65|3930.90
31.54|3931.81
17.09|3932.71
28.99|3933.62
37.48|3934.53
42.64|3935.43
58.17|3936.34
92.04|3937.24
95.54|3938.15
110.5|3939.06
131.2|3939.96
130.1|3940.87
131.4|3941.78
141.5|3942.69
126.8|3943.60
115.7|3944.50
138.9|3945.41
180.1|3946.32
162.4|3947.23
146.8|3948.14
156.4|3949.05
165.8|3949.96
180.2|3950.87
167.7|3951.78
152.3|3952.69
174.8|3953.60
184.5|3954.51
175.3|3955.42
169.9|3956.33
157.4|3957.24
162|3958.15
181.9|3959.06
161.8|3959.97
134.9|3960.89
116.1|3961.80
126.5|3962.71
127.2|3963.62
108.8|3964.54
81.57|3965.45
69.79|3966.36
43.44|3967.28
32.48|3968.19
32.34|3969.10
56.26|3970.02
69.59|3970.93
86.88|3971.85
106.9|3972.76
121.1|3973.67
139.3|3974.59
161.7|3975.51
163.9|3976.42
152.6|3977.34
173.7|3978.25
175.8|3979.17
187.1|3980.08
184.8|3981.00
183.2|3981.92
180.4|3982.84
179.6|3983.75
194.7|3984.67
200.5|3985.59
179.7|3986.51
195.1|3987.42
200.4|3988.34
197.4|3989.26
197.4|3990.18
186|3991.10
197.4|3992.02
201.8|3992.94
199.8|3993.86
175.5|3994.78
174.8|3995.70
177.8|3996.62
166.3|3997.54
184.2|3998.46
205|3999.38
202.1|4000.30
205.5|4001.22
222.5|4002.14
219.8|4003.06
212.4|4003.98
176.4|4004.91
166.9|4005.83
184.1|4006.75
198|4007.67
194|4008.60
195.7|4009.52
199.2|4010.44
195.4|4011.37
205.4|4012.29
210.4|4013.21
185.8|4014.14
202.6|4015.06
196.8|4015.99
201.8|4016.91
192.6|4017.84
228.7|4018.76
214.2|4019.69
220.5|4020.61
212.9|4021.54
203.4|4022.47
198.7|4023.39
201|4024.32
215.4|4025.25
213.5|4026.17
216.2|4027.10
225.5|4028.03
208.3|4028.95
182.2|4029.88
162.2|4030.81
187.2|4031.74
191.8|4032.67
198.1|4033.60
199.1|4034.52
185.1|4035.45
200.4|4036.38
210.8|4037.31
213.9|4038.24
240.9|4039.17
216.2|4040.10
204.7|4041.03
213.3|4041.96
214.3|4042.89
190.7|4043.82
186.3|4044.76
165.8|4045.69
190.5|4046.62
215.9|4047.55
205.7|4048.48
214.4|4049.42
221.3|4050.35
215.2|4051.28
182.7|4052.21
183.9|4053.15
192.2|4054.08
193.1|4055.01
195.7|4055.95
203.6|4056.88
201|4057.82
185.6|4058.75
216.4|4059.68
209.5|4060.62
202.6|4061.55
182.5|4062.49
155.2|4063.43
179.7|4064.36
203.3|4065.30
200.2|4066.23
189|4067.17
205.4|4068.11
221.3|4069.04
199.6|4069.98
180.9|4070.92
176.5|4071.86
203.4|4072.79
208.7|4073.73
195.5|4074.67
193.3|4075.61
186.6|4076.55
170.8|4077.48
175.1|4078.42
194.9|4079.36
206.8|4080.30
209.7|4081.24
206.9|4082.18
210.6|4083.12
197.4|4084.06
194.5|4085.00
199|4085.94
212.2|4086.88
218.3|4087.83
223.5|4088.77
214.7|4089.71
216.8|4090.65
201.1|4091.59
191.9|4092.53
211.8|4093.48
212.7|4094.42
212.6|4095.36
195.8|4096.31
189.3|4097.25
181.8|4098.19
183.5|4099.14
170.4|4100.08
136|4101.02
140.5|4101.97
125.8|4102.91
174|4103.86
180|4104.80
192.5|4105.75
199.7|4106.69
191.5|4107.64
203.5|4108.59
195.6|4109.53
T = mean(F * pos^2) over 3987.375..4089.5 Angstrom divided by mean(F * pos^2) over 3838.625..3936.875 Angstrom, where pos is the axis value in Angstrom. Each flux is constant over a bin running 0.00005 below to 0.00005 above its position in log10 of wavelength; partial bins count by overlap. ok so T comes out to 1.38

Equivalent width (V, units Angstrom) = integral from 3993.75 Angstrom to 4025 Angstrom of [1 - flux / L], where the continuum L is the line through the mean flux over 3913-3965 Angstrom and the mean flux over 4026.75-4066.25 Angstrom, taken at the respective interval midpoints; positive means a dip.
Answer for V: -3.81 Angstrom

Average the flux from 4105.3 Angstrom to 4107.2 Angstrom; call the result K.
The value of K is 196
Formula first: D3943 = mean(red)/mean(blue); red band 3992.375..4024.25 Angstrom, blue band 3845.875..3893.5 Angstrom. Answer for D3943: 1.18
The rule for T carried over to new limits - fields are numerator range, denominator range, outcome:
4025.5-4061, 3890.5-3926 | 1.28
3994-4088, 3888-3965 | 1.46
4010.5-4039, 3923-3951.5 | 1.89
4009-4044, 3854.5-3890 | 1.34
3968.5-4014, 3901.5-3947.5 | 1.34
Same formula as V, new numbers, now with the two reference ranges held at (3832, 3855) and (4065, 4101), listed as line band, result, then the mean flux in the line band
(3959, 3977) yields 7.3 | 105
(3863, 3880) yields -1.8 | 173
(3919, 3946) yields 9.9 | 107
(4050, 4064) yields -0.2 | 196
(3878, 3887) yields 0.0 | 159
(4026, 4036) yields -0.5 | 197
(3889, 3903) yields -0.2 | 164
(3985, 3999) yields -0.7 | 189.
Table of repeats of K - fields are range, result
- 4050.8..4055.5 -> 194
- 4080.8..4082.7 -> 208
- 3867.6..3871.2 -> 190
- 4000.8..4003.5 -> 216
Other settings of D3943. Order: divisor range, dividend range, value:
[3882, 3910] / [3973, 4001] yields 1.15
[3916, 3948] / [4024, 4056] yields 1.72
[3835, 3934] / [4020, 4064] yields 1.28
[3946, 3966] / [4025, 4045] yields 1.33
